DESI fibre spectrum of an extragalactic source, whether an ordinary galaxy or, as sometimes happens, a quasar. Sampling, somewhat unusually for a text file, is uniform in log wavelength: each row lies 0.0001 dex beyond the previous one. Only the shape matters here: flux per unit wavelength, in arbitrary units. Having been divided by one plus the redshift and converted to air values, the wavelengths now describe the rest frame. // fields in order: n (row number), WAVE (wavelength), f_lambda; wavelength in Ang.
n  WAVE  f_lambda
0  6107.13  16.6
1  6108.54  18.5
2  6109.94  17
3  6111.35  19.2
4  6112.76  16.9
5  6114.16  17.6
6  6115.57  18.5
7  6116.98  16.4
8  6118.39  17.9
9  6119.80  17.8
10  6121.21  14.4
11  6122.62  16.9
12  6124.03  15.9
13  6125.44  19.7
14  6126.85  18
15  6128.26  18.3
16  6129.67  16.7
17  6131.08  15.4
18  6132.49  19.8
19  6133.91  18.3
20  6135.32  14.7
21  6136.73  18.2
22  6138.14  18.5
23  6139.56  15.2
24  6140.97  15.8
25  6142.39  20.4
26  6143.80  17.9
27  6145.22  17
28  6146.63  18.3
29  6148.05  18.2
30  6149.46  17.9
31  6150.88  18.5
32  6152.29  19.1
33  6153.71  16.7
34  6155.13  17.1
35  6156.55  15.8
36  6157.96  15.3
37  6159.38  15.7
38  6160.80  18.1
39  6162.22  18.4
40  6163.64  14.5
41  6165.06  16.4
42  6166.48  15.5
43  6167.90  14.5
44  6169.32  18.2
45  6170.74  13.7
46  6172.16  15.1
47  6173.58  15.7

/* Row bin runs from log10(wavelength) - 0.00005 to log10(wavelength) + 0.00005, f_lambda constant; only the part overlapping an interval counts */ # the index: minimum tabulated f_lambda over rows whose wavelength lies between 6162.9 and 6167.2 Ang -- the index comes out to 14.5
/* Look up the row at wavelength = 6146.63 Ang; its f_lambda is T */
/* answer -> 18.3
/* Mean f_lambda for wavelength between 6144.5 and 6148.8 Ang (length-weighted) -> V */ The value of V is 17.8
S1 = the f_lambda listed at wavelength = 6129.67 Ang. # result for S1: 16.7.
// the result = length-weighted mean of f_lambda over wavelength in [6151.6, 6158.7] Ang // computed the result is 16.8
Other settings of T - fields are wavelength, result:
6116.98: 16.4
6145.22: 17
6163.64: 14.5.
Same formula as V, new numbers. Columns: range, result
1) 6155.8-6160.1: 15.6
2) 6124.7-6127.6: 18.8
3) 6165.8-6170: 16.1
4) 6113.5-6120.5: 17.6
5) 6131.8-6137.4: 17.7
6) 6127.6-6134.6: 17.7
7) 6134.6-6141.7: 16.5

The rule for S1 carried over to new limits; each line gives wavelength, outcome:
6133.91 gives 18.3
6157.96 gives 15.3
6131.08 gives 15.4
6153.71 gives 16.7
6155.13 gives 17.1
